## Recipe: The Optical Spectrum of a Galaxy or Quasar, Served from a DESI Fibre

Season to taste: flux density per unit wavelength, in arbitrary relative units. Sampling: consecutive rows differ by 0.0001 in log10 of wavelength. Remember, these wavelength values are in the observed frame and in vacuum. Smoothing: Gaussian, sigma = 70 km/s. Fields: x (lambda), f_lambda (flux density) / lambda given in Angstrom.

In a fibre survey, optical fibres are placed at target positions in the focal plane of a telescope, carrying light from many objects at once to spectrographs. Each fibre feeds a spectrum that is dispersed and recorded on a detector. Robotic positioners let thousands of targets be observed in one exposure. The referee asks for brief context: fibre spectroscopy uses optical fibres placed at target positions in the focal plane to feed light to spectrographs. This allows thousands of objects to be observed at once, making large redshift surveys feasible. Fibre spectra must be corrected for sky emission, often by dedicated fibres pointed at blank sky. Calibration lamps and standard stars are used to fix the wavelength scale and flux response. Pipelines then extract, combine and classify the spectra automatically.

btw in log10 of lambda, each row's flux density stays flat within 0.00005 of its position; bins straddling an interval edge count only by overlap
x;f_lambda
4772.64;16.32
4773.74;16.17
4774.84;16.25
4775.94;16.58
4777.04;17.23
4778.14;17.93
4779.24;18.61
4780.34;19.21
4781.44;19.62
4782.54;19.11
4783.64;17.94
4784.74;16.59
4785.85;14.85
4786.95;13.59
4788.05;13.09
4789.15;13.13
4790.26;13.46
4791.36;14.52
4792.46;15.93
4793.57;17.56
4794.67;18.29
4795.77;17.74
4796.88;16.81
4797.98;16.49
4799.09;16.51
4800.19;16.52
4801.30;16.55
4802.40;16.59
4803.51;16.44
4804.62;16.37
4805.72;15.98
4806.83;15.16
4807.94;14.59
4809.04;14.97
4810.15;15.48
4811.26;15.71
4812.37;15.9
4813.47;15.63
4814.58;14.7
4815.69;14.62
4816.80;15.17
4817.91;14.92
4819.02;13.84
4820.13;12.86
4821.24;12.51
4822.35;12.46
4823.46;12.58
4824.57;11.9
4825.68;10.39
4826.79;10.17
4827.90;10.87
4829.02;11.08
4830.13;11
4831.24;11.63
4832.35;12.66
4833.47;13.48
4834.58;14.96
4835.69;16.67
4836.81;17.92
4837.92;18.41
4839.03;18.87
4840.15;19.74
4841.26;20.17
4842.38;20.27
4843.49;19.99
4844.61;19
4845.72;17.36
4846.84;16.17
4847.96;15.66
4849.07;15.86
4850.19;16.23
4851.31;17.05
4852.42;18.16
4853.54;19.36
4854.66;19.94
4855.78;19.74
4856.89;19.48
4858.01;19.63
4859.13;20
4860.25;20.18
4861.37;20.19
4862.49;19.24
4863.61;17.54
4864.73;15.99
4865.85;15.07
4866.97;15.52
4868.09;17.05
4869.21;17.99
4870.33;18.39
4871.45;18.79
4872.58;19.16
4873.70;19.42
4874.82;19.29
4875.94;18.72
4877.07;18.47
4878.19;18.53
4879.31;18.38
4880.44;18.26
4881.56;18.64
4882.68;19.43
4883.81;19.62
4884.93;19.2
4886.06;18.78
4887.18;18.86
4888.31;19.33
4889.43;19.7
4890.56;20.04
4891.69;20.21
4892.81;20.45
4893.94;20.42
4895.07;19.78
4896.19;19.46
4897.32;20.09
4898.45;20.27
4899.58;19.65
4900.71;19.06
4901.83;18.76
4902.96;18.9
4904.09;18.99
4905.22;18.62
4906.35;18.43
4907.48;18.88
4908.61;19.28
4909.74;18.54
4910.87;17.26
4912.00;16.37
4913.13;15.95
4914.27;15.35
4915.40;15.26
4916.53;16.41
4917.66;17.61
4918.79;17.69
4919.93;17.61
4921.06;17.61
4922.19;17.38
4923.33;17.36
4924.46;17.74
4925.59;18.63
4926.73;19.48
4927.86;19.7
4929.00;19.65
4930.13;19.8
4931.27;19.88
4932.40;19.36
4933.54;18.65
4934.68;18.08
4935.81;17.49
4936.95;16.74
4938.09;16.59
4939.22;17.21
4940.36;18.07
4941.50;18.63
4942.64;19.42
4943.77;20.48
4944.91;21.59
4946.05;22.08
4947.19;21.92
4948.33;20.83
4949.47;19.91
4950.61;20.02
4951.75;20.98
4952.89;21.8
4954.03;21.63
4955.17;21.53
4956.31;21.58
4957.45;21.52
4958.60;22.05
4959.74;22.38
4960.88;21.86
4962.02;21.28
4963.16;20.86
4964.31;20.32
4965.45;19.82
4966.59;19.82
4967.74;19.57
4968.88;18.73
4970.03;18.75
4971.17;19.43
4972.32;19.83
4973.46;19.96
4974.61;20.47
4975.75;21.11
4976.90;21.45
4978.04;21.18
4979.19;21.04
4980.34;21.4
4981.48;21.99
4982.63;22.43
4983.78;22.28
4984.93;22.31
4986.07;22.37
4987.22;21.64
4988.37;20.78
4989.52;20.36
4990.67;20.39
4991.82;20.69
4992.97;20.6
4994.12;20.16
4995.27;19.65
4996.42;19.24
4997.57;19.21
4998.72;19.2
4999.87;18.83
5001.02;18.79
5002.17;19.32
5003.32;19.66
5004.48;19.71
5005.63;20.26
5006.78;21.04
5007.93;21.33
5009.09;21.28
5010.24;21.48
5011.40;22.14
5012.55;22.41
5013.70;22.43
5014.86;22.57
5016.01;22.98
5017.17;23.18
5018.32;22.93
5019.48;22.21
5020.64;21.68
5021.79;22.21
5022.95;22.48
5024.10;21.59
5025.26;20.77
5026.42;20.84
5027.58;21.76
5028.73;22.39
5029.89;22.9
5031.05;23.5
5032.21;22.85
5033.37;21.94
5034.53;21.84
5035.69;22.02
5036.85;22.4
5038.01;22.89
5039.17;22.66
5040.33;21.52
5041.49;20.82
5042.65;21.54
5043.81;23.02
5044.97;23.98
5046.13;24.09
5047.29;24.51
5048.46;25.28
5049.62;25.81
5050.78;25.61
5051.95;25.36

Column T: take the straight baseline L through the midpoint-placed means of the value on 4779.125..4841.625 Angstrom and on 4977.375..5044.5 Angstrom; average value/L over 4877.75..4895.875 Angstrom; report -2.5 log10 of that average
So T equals -0.10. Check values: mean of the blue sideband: 15.3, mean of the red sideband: 21.4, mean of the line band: 19.4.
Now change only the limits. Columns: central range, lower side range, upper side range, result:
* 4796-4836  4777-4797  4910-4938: 0.18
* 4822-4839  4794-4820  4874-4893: 0.26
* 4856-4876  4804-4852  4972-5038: -0.12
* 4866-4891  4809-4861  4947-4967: -0.05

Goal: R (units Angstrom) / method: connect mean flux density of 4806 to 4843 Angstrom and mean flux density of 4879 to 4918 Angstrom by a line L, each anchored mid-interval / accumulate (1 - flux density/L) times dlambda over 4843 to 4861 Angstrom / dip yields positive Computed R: -2.5 Angstrom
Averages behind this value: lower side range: 14.6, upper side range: 18.7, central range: 18.4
